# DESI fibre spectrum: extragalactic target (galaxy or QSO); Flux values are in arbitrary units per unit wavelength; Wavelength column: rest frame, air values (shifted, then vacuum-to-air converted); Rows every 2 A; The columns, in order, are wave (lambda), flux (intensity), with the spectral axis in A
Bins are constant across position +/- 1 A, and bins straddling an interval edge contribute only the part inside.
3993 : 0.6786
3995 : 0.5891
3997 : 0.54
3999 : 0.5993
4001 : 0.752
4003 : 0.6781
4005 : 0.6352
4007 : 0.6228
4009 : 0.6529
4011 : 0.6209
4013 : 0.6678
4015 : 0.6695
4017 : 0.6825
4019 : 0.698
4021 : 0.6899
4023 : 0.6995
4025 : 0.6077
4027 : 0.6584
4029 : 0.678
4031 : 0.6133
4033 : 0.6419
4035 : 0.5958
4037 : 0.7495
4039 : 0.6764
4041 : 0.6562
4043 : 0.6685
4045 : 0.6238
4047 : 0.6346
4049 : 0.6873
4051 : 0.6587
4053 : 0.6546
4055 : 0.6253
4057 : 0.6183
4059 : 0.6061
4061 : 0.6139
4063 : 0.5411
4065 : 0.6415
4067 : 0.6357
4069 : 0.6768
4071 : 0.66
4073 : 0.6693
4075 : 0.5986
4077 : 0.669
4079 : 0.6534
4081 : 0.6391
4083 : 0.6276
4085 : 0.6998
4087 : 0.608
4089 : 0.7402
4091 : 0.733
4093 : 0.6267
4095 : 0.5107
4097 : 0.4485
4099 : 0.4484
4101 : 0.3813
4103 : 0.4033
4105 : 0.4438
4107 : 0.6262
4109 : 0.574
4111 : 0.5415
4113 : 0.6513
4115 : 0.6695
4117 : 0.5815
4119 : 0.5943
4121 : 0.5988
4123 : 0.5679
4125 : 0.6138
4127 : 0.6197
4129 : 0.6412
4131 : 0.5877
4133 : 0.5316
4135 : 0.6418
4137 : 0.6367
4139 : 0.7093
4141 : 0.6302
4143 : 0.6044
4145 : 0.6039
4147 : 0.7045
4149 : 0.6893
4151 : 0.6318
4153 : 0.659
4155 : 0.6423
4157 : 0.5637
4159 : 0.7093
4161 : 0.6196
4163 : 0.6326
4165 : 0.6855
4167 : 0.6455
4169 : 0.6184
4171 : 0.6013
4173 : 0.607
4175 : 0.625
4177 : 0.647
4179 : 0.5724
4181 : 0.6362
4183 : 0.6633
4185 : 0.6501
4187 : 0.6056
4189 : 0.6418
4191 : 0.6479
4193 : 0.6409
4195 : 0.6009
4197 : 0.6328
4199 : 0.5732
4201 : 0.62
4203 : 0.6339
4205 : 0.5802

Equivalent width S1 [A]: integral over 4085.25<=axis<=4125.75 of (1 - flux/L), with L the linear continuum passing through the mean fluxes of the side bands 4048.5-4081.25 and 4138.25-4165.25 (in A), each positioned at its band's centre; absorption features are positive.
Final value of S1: 4.5 A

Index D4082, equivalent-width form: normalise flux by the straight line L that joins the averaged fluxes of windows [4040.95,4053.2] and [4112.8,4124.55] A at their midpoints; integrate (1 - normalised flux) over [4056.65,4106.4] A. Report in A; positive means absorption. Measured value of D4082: 2.9 A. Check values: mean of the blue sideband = 0.655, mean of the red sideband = 0.608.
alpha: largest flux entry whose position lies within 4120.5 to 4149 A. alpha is 0.7093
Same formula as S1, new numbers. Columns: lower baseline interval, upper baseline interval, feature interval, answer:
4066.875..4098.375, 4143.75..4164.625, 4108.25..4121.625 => 0.8 A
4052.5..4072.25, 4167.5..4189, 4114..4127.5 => 0.4 A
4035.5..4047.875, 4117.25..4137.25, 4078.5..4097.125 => -0.2 A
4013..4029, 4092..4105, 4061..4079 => -3.1 A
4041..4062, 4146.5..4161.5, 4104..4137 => 2.7 A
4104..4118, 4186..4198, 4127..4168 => -2.3 A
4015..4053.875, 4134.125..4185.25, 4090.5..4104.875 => 3.4 A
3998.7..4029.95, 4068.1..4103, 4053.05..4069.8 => 0.1 A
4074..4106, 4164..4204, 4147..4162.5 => -0.9 A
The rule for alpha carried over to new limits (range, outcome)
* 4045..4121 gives 0.7402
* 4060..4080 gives 0.6768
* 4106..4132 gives 0.6695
